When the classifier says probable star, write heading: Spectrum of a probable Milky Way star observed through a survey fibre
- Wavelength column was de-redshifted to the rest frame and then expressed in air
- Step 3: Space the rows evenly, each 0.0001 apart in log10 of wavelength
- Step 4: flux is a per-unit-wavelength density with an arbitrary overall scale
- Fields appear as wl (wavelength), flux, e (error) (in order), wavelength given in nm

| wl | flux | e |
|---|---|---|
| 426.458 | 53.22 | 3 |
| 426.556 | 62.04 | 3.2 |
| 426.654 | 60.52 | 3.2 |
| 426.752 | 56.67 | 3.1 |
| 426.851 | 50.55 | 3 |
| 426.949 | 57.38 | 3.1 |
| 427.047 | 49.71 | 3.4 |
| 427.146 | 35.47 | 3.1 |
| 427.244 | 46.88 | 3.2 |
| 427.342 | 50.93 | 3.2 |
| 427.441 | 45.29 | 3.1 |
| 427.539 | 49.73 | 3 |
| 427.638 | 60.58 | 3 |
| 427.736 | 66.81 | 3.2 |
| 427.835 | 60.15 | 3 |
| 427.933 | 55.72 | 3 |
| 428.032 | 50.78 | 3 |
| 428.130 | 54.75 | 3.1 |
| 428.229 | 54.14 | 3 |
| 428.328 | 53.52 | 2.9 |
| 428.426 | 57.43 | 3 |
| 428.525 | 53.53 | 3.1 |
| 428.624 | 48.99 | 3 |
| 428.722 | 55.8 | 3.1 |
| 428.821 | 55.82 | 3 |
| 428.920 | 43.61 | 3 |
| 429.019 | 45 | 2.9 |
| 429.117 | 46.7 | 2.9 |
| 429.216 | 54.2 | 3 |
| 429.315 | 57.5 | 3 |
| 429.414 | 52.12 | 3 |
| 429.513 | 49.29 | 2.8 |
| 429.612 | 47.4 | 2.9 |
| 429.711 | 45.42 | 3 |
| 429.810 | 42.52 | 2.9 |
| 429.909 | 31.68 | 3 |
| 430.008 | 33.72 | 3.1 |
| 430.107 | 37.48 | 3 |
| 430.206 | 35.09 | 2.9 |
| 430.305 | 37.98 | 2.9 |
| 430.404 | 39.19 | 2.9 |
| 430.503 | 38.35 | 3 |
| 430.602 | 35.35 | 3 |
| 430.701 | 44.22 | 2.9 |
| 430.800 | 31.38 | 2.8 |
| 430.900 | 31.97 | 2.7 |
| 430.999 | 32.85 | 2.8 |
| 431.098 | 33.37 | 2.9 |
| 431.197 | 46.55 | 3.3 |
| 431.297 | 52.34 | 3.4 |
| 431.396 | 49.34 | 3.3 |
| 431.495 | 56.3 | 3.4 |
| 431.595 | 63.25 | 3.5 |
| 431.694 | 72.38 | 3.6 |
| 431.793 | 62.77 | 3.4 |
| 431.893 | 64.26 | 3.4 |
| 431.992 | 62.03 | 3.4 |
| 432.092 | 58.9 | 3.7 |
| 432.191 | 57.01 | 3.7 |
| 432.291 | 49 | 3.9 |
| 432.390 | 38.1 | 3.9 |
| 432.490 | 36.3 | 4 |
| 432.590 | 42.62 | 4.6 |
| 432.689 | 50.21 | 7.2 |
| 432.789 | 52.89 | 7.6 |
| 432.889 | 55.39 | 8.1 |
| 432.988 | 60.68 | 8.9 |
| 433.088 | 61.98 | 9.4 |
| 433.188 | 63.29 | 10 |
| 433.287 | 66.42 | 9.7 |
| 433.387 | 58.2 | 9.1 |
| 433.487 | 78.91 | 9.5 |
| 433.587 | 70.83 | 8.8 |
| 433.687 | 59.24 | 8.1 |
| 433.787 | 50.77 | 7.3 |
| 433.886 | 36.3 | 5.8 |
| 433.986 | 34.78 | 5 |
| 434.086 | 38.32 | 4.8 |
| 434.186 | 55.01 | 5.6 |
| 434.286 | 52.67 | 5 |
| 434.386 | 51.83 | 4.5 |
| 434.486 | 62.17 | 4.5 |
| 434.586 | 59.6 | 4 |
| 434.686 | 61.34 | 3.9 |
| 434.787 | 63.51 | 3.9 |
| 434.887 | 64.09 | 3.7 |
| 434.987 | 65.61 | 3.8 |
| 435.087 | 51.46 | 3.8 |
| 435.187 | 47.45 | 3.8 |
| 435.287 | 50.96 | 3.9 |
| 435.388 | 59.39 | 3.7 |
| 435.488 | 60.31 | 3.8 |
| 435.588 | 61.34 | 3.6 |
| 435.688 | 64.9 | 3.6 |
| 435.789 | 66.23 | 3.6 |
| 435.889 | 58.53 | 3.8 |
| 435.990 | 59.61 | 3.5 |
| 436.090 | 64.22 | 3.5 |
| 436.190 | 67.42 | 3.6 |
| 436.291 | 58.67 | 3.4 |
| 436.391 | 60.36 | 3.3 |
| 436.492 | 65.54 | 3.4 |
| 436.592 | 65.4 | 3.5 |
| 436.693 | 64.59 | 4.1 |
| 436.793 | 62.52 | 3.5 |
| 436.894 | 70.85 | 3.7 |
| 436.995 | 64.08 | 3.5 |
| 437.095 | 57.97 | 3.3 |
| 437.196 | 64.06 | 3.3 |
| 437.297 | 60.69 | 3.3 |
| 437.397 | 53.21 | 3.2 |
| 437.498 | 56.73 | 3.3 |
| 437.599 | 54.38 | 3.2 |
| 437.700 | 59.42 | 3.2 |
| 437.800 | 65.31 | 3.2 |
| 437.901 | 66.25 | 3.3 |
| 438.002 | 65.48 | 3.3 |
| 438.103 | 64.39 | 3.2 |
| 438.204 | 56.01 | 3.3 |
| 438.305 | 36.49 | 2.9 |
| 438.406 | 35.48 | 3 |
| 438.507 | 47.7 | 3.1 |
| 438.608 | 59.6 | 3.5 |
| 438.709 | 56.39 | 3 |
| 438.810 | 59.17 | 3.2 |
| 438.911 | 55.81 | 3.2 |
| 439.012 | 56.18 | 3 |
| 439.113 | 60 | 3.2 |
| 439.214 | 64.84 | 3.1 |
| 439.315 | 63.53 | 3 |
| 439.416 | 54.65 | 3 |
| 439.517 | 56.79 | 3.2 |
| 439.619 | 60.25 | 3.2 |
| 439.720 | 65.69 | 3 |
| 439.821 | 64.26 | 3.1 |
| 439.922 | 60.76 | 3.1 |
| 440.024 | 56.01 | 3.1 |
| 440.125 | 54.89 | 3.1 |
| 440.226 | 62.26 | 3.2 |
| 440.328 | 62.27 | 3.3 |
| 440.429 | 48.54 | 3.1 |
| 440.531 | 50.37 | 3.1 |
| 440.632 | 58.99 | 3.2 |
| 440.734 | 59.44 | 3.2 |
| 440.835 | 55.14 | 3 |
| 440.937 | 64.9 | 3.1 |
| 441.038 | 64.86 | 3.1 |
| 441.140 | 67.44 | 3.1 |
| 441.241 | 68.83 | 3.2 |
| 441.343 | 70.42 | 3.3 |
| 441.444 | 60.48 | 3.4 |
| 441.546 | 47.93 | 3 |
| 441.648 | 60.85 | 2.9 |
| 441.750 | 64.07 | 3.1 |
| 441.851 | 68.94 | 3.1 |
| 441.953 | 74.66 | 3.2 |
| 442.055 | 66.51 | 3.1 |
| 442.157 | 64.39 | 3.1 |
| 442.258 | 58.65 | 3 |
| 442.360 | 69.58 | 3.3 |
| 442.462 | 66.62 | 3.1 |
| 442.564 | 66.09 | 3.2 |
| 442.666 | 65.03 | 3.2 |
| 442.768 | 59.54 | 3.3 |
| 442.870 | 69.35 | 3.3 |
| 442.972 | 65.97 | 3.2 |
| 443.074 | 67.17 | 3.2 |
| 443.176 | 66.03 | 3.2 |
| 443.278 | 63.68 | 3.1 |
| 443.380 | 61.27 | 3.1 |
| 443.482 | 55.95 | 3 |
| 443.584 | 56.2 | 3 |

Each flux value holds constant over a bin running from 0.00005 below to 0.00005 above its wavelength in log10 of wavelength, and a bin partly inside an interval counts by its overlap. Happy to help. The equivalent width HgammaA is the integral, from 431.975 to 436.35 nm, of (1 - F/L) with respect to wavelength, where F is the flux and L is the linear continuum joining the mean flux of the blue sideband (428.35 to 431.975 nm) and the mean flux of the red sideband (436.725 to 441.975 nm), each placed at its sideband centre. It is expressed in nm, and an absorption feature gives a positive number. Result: -0.34 nm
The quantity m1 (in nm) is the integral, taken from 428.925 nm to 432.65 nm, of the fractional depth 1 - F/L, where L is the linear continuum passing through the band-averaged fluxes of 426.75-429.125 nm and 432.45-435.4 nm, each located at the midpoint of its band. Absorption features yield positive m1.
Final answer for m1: 0.52 nm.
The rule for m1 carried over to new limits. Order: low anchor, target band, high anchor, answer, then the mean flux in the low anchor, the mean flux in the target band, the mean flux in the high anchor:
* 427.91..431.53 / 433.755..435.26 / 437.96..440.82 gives -0.05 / 45.6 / 53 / 57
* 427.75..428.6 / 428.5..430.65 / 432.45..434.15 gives 0.40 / 55.3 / 44.8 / 54.1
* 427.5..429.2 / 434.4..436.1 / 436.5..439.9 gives -0.07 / 53.7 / 59.8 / 59.1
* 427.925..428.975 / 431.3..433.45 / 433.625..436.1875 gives -0.05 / 52.9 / 56.3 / 56.3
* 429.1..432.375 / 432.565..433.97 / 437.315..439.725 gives -0.20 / 46.9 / 57.4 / 57.1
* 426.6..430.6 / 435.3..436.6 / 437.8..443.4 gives -0.13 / 49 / 62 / 60.8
